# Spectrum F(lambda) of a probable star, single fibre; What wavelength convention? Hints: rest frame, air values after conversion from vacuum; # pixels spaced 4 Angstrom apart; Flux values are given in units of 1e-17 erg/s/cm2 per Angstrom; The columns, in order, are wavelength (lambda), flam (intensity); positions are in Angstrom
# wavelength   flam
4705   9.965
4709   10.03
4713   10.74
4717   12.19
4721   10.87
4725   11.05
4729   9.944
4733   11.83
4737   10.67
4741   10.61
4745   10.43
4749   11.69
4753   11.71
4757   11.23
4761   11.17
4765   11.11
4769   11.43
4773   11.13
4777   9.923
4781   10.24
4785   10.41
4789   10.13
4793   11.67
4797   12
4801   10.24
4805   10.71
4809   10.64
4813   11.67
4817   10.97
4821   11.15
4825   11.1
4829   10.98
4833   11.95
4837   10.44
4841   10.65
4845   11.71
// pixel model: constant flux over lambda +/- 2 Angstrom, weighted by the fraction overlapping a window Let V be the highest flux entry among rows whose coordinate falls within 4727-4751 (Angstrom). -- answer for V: 11.83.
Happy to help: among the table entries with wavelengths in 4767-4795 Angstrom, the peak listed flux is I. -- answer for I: 11.67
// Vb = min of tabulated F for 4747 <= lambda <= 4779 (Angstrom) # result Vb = 9.923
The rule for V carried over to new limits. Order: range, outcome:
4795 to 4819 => 12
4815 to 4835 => 11.95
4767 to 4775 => 11.43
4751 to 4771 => 11.71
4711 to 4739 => 12.19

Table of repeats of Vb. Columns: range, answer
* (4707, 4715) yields 10.03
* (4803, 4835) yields 10.64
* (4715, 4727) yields 10.87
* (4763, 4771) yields 11.11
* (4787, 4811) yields 10.13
